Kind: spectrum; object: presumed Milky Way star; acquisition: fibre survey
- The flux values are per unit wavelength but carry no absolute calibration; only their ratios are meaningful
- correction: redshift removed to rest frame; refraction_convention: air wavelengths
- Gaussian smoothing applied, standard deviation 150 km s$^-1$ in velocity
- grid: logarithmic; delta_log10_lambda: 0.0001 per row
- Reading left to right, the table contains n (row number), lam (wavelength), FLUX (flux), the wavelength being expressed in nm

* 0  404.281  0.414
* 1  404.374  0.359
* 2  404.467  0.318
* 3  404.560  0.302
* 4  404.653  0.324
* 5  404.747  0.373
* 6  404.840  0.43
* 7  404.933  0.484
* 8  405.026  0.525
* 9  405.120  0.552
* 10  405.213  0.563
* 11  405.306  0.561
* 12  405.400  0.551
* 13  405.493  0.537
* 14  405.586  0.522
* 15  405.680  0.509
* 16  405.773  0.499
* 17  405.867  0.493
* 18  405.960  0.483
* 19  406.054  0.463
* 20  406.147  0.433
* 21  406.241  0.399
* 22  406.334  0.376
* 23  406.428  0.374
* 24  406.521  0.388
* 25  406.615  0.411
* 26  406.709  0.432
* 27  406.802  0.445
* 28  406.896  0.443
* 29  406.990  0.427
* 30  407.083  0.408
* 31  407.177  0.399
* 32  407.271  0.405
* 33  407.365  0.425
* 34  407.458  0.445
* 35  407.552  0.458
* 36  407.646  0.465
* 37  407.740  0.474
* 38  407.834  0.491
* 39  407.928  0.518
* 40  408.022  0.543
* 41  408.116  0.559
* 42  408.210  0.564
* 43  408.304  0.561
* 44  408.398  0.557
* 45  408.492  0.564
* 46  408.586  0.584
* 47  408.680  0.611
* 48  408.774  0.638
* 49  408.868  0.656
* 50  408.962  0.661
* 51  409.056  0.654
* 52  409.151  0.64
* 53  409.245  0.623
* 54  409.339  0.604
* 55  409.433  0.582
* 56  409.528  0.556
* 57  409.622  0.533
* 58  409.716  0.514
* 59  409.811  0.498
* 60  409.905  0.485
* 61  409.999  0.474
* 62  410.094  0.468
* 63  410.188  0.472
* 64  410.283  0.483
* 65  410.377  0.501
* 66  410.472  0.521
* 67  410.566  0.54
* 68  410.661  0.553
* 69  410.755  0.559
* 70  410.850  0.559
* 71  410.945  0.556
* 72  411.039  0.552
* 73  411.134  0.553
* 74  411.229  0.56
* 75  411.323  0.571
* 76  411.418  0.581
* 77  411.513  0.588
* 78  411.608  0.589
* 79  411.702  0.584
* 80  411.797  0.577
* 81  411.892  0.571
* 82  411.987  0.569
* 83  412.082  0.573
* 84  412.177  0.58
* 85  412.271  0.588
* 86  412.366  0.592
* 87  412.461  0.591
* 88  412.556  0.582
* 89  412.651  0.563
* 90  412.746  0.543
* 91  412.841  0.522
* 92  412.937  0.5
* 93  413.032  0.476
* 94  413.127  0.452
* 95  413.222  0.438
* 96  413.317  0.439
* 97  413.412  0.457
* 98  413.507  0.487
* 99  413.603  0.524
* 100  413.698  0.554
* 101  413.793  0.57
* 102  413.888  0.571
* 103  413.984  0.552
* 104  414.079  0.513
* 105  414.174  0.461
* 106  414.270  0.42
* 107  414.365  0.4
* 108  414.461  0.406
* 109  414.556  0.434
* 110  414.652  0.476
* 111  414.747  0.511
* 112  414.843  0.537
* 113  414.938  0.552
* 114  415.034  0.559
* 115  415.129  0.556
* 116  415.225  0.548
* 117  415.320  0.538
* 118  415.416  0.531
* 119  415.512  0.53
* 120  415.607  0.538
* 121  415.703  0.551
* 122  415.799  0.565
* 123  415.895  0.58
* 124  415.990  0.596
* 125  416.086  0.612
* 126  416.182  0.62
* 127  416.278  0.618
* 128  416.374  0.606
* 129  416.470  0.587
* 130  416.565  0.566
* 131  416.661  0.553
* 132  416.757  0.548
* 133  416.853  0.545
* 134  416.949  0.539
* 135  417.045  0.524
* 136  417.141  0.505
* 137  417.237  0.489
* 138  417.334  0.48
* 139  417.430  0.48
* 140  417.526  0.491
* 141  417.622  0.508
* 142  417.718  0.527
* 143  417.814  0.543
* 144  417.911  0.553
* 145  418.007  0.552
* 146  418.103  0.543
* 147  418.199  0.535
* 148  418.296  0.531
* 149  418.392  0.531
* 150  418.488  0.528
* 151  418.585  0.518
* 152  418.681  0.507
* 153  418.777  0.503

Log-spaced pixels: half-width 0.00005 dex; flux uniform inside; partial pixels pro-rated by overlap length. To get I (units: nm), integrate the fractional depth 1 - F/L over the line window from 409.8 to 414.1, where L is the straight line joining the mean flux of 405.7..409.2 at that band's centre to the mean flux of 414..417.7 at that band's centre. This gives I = -0.19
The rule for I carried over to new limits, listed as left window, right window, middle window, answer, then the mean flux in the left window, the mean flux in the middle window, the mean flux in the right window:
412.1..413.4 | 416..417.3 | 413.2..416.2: 0.14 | 0.527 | 0.519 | 0.562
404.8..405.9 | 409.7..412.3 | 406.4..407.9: 0.27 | 0.52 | 0.432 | 0.544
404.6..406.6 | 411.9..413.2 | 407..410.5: -0.17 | 0.467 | 0.529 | 0.547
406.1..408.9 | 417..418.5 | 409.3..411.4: -0.17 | 0.481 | 0.532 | 0.52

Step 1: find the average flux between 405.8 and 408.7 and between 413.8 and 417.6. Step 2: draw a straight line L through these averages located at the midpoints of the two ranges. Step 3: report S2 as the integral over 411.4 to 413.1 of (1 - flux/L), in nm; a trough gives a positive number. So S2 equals -0.19 nm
